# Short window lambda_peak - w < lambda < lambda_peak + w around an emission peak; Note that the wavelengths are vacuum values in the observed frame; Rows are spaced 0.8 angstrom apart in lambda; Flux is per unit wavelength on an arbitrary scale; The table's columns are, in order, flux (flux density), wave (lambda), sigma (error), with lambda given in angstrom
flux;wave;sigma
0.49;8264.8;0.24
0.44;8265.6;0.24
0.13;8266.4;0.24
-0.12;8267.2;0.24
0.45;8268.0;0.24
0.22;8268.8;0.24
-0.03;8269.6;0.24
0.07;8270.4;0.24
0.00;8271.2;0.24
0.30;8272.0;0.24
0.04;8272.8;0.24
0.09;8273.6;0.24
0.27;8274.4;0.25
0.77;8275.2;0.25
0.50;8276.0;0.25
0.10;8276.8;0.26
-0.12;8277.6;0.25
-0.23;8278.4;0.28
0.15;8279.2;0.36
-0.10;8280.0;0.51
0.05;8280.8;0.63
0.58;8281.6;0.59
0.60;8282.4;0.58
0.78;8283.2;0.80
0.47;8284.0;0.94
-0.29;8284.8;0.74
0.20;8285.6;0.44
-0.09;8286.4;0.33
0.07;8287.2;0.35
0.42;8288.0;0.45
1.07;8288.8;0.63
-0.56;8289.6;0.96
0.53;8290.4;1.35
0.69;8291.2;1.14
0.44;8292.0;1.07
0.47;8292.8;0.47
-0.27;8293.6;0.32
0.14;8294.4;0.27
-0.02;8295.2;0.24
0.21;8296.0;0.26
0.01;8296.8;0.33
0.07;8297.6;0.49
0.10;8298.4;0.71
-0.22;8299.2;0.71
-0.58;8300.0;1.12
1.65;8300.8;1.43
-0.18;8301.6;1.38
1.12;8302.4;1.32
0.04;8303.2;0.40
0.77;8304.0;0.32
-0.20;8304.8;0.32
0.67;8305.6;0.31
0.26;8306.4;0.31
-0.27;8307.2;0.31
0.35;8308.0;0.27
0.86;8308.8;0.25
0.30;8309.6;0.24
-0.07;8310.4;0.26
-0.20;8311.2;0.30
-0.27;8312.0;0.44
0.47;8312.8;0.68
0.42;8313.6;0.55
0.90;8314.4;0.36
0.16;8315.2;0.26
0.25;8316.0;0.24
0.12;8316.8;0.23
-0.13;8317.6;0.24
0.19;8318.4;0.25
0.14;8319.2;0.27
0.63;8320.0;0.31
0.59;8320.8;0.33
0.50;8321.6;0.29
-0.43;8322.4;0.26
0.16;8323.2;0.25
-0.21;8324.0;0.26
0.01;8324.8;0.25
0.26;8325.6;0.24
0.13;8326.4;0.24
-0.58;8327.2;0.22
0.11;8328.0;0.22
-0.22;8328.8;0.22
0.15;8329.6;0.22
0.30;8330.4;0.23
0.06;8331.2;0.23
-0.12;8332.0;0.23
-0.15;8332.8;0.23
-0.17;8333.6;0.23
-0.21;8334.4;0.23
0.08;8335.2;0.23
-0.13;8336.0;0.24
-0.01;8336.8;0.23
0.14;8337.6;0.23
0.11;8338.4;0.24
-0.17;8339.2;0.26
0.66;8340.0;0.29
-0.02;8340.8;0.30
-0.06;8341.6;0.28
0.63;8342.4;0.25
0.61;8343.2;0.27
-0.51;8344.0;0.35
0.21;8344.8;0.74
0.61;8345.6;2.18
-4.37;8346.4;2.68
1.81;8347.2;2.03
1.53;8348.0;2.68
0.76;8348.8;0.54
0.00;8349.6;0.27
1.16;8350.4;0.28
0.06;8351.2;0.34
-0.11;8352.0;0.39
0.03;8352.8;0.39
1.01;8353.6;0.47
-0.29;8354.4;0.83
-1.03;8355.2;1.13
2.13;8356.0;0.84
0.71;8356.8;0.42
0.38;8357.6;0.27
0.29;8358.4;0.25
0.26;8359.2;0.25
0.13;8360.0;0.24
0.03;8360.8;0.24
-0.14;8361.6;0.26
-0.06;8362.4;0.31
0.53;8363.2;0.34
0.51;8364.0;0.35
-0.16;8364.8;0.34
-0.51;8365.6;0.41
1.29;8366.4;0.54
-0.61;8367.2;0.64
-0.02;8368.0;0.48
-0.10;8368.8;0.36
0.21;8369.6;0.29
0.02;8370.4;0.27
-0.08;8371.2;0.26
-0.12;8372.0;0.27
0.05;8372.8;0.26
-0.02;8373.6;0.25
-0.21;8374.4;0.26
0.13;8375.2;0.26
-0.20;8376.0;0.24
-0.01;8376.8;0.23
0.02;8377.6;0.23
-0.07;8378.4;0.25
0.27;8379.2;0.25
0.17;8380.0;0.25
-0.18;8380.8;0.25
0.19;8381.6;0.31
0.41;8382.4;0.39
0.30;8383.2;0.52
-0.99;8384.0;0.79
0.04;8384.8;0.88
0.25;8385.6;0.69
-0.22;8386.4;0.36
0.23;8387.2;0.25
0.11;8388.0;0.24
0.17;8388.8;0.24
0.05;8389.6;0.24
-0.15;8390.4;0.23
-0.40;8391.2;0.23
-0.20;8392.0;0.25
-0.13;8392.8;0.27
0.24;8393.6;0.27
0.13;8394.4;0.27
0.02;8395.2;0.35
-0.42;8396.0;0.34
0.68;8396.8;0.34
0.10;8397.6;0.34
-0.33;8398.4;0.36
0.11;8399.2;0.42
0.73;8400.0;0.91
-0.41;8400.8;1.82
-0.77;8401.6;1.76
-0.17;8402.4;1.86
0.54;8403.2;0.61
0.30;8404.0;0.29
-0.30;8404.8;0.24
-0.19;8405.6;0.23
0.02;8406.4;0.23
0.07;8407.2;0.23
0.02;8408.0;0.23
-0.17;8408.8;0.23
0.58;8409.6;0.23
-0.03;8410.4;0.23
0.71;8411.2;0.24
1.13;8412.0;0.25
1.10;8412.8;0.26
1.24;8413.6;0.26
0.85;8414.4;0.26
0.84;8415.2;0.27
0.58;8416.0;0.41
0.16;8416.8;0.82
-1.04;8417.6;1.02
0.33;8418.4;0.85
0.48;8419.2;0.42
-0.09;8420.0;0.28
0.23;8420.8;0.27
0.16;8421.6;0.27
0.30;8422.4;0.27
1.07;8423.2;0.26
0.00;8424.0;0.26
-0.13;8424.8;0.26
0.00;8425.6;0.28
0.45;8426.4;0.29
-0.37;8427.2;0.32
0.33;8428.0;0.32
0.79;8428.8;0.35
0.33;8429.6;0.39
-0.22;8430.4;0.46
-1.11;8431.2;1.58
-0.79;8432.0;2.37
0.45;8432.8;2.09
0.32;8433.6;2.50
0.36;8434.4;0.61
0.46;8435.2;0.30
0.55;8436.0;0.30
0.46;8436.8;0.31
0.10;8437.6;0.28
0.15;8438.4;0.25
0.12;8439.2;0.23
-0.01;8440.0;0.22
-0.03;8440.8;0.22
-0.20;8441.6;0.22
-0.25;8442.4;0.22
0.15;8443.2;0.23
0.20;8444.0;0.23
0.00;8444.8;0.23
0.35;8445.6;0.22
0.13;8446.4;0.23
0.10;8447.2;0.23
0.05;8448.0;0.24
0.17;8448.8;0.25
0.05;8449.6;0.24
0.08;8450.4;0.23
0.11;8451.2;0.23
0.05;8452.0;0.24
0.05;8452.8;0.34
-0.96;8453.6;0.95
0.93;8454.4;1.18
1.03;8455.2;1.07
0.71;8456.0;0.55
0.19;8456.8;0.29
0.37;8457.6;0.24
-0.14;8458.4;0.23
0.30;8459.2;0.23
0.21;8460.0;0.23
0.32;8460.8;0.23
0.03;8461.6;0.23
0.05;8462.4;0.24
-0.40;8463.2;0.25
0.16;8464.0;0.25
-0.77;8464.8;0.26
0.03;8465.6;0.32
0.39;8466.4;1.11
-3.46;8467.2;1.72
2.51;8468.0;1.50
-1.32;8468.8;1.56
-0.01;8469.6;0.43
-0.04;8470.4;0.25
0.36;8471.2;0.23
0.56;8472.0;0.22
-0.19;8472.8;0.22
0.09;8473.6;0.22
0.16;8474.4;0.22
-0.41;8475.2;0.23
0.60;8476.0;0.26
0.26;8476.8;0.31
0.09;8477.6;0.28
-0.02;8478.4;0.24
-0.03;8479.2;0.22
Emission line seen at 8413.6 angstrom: Hgamma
